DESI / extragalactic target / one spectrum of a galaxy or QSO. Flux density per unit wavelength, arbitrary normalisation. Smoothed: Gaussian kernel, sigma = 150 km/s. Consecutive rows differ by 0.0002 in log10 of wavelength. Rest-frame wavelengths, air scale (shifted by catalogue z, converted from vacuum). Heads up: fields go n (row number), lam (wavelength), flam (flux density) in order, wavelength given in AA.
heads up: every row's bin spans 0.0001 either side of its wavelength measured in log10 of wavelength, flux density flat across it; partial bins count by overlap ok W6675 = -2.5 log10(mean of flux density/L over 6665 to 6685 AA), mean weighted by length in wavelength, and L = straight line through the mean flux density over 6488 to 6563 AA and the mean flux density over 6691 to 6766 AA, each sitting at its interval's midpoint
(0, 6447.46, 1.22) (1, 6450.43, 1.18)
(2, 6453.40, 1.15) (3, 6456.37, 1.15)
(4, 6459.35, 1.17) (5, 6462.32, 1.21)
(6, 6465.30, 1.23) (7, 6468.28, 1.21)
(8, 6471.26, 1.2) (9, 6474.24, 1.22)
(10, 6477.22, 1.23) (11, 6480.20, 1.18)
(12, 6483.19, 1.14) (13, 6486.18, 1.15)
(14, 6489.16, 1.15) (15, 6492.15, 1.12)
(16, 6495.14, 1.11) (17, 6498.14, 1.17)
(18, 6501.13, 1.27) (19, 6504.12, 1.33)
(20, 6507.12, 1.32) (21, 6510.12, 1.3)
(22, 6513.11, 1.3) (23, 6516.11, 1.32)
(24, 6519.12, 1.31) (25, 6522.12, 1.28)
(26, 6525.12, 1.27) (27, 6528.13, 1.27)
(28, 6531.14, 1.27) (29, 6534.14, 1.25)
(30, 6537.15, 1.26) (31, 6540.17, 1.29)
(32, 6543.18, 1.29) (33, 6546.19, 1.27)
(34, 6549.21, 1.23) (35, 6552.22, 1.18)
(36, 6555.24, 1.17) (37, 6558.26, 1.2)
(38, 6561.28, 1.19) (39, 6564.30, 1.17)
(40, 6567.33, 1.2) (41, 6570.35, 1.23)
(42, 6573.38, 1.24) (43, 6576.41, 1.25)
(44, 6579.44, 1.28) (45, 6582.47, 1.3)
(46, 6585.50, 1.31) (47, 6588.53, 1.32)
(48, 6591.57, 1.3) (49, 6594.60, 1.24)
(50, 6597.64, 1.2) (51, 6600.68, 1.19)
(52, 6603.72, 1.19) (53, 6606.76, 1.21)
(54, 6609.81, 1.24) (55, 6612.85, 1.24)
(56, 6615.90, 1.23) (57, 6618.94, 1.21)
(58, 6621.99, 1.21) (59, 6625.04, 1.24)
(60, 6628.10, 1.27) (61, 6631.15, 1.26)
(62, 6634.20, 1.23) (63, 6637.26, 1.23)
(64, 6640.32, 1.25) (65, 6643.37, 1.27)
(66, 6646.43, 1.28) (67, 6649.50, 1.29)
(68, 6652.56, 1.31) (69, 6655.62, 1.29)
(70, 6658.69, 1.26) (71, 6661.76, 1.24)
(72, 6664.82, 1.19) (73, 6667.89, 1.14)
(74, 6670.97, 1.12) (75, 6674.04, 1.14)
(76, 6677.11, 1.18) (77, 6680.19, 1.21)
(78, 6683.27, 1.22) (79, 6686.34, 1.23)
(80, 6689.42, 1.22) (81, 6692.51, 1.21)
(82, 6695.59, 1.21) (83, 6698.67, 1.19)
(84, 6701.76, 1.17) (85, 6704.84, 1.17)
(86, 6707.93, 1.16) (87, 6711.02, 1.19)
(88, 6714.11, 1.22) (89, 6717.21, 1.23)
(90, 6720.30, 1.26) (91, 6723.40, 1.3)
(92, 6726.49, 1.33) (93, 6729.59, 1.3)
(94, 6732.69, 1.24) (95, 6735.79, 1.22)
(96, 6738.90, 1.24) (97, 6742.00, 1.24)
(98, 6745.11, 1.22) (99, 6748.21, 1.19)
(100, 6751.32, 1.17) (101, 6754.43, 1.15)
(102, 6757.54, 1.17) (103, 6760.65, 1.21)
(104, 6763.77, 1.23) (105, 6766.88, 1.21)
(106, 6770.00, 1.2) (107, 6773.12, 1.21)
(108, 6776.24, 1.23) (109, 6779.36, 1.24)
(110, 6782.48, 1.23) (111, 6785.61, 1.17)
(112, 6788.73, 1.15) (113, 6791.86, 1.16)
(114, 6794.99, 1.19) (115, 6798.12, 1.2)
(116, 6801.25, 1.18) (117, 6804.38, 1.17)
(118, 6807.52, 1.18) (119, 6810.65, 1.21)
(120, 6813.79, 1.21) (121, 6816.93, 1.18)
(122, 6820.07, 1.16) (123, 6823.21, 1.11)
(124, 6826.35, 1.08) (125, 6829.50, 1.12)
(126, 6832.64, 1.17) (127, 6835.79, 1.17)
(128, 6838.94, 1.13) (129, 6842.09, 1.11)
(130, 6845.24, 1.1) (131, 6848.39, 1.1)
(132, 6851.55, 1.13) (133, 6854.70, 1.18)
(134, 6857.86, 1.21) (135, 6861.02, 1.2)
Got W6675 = 0.05 mag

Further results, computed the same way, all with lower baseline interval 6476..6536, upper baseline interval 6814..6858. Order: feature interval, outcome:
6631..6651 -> -0.054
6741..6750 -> -0.044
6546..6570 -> 0.021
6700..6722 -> -0.022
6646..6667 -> -0.061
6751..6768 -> -0.027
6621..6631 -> -0.037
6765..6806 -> -0.038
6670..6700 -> -0.010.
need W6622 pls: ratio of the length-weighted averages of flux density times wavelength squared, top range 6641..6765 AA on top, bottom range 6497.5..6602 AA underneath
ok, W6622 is 1.0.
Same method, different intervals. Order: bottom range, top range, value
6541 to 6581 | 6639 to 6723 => 1.03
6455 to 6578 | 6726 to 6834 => 1.05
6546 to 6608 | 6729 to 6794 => 1.04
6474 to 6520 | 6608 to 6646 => 1.05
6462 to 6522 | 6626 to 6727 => 1.06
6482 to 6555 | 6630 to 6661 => 1.06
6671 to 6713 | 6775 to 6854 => 1.01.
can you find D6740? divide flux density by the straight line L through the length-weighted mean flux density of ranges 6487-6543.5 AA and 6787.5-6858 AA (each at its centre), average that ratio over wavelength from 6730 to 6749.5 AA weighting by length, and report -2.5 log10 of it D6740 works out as -0.043 mag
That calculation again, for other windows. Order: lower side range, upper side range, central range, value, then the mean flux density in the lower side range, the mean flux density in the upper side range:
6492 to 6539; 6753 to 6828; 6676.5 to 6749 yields -0.02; 1.26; 1.18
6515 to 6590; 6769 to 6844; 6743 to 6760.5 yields 0.01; 1.25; 1.17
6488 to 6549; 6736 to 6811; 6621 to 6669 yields -0.02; 1.26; 1.2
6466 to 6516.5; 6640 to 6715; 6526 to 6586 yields -0.02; 1.22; 1.21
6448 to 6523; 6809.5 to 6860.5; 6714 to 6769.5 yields -0.06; 1.22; 1.15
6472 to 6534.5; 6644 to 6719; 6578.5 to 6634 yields -0.02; 1.24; 1.21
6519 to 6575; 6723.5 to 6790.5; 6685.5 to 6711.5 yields 0.03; 1.24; 1.22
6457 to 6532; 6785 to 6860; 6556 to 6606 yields -0.02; 1.23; 1.16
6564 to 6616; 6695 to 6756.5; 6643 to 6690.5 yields 0.01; 1.24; 1.22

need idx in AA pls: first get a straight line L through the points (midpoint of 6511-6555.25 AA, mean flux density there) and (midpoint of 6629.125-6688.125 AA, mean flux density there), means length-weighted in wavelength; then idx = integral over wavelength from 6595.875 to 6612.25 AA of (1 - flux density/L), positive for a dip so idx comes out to 0.5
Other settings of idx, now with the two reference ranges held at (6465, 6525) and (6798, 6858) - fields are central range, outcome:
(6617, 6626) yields -0.1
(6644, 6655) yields -0.9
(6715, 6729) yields -1.2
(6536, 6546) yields -0.5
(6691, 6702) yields -0.1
